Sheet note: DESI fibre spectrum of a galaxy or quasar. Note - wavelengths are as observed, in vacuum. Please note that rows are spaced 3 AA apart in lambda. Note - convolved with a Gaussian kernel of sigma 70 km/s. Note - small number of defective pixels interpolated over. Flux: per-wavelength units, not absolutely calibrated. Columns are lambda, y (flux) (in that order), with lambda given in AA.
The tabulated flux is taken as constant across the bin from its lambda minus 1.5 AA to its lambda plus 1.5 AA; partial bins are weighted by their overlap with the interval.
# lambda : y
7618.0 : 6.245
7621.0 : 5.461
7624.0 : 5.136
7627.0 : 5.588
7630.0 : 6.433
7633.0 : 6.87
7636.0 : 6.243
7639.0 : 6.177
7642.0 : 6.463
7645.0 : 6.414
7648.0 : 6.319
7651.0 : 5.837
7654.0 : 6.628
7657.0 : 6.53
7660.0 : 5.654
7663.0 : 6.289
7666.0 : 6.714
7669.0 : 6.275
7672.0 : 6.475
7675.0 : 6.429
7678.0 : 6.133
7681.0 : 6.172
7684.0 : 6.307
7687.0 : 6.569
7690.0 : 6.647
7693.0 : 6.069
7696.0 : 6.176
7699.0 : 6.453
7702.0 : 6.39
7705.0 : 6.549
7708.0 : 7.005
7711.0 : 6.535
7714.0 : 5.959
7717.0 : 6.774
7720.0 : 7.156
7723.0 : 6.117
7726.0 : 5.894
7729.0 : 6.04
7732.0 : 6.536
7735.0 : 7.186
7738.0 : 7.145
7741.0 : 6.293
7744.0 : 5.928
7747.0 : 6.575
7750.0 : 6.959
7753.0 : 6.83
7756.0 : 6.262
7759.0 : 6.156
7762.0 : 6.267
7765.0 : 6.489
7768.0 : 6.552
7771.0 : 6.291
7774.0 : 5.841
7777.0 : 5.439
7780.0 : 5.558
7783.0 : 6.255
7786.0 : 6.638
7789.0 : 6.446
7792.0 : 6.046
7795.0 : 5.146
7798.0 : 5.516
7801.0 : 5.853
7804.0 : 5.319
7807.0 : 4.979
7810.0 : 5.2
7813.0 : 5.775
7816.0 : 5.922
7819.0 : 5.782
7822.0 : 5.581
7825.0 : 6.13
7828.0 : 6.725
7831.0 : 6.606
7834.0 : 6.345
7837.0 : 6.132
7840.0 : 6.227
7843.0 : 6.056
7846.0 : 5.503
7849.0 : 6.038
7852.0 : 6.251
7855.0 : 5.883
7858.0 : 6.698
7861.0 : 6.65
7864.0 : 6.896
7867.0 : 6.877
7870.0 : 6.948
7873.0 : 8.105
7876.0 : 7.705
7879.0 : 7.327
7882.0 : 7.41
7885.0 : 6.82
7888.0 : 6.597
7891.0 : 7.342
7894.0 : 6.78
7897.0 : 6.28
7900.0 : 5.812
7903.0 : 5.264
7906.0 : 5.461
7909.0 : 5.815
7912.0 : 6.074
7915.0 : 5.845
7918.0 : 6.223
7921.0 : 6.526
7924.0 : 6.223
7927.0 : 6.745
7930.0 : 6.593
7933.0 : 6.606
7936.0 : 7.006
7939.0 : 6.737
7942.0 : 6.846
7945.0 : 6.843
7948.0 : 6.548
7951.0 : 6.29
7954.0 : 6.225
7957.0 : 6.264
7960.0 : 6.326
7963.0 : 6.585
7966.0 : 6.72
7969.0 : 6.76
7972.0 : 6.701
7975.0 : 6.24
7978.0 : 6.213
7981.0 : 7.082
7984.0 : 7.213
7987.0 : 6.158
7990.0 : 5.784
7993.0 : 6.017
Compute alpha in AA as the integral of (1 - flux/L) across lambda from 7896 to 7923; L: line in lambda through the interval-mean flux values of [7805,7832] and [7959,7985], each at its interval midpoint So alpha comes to 1.7 AA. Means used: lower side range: 5.83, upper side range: 6.64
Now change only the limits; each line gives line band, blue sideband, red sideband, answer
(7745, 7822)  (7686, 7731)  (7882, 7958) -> 5.1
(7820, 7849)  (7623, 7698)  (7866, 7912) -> 2.0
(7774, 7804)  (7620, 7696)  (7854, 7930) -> 2.7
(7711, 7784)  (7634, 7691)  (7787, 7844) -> -3.3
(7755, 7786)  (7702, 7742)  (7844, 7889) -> 2.3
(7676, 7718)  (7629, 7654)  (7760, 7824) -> -1.6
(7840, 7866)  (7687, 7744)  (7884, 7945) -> 0.6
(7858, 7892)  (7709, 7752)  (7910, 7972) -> -3.3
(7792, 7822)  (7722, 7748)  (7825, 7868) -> 3.9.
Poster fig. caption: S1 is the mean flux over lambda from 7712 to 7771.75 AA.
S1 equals 6.47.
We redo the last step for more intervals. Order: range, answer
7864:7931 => 6.59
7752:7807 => 6.01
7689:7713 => 6.46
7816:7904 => 6.51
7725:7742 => 6.54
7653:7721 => 6.42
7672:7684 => 6.28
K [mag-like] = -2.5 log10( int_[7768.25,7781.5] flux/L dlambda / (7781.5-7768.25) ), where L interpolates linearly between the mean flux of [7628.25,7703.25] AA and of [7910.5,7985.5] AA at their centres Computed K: 0.10 mag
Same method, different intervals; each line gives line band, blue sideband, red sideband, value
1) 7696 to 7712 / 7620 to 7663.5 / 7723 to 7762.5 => -0.04 mag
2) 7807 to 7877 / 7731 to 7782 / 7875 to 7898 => 0.08 mag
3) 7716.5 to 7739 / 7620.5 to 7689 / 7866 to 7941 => -0.04 mag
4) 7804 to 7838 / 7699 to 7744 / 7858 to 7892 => 0.17 mag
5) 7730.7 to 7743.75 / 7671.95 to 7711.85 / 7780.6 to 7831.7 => -0.09 mag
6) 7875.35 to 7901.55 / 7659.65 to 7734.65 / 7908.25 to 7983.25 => -0.06 mag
